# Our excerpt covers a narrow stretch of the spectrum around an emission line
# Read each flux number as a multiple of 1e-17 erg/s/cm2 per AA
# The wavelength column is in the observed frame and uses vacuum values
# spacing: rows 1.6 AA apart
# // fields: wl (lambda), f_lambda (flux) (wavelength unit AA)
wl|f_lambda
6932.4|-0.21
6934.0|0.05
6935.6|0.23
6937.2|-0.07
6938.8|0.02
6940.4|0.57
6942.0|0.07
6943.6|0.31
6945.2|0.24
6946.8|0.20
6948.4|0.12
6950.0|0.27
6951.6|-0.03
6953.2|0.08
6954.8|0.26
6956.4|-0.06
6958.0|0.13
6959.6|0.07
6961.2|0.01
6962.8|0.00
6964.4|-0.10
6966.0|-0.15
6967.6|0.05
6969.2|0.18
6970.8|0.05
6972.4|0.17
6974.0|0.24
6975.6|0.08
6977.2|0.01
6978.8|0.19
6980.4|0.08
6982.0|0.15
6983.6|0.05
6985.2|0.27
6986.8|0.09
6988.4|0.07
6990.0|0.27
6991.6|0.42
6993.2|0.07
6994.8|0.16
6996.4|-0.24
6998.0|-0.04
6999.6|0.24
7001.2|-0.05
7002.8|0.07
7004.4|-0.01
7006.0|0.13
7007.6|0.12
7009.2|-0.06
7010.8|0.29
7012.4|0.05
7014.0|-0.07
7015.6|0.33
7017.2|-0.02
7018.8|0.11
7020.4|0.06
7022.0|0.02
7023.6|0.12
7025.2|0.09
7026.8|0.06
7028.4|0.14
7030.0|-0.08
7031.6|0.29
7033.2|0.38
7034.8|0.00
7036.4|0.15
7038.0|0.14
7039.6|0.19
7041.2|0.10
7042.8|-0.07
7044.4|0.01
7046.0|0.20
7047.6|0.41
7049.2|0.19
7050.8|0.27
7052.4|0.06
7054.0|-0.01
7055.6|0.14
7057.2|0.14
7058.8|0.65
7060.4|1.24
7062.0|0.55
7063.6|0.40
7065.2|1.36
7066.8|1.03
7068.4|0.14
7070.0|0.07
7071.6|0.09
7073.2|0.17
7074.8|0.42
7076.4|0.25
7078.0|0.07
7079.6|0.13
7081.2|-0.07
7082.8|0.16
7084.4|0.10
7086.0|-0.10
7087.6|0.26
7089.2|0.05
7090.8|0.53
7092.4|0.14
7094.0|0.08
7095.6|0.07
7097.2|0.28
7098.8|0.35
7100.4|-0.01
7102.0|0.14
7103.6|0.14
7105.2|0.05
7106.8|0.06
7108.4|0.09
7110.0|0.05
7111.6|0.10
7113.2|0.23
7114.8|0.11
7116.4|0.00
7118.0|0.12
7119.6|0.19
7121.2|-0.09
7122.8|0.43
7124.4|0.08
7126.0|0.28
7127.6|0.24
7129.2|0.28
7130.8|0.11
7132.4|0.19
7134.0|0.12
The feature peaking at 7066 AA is [O II]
